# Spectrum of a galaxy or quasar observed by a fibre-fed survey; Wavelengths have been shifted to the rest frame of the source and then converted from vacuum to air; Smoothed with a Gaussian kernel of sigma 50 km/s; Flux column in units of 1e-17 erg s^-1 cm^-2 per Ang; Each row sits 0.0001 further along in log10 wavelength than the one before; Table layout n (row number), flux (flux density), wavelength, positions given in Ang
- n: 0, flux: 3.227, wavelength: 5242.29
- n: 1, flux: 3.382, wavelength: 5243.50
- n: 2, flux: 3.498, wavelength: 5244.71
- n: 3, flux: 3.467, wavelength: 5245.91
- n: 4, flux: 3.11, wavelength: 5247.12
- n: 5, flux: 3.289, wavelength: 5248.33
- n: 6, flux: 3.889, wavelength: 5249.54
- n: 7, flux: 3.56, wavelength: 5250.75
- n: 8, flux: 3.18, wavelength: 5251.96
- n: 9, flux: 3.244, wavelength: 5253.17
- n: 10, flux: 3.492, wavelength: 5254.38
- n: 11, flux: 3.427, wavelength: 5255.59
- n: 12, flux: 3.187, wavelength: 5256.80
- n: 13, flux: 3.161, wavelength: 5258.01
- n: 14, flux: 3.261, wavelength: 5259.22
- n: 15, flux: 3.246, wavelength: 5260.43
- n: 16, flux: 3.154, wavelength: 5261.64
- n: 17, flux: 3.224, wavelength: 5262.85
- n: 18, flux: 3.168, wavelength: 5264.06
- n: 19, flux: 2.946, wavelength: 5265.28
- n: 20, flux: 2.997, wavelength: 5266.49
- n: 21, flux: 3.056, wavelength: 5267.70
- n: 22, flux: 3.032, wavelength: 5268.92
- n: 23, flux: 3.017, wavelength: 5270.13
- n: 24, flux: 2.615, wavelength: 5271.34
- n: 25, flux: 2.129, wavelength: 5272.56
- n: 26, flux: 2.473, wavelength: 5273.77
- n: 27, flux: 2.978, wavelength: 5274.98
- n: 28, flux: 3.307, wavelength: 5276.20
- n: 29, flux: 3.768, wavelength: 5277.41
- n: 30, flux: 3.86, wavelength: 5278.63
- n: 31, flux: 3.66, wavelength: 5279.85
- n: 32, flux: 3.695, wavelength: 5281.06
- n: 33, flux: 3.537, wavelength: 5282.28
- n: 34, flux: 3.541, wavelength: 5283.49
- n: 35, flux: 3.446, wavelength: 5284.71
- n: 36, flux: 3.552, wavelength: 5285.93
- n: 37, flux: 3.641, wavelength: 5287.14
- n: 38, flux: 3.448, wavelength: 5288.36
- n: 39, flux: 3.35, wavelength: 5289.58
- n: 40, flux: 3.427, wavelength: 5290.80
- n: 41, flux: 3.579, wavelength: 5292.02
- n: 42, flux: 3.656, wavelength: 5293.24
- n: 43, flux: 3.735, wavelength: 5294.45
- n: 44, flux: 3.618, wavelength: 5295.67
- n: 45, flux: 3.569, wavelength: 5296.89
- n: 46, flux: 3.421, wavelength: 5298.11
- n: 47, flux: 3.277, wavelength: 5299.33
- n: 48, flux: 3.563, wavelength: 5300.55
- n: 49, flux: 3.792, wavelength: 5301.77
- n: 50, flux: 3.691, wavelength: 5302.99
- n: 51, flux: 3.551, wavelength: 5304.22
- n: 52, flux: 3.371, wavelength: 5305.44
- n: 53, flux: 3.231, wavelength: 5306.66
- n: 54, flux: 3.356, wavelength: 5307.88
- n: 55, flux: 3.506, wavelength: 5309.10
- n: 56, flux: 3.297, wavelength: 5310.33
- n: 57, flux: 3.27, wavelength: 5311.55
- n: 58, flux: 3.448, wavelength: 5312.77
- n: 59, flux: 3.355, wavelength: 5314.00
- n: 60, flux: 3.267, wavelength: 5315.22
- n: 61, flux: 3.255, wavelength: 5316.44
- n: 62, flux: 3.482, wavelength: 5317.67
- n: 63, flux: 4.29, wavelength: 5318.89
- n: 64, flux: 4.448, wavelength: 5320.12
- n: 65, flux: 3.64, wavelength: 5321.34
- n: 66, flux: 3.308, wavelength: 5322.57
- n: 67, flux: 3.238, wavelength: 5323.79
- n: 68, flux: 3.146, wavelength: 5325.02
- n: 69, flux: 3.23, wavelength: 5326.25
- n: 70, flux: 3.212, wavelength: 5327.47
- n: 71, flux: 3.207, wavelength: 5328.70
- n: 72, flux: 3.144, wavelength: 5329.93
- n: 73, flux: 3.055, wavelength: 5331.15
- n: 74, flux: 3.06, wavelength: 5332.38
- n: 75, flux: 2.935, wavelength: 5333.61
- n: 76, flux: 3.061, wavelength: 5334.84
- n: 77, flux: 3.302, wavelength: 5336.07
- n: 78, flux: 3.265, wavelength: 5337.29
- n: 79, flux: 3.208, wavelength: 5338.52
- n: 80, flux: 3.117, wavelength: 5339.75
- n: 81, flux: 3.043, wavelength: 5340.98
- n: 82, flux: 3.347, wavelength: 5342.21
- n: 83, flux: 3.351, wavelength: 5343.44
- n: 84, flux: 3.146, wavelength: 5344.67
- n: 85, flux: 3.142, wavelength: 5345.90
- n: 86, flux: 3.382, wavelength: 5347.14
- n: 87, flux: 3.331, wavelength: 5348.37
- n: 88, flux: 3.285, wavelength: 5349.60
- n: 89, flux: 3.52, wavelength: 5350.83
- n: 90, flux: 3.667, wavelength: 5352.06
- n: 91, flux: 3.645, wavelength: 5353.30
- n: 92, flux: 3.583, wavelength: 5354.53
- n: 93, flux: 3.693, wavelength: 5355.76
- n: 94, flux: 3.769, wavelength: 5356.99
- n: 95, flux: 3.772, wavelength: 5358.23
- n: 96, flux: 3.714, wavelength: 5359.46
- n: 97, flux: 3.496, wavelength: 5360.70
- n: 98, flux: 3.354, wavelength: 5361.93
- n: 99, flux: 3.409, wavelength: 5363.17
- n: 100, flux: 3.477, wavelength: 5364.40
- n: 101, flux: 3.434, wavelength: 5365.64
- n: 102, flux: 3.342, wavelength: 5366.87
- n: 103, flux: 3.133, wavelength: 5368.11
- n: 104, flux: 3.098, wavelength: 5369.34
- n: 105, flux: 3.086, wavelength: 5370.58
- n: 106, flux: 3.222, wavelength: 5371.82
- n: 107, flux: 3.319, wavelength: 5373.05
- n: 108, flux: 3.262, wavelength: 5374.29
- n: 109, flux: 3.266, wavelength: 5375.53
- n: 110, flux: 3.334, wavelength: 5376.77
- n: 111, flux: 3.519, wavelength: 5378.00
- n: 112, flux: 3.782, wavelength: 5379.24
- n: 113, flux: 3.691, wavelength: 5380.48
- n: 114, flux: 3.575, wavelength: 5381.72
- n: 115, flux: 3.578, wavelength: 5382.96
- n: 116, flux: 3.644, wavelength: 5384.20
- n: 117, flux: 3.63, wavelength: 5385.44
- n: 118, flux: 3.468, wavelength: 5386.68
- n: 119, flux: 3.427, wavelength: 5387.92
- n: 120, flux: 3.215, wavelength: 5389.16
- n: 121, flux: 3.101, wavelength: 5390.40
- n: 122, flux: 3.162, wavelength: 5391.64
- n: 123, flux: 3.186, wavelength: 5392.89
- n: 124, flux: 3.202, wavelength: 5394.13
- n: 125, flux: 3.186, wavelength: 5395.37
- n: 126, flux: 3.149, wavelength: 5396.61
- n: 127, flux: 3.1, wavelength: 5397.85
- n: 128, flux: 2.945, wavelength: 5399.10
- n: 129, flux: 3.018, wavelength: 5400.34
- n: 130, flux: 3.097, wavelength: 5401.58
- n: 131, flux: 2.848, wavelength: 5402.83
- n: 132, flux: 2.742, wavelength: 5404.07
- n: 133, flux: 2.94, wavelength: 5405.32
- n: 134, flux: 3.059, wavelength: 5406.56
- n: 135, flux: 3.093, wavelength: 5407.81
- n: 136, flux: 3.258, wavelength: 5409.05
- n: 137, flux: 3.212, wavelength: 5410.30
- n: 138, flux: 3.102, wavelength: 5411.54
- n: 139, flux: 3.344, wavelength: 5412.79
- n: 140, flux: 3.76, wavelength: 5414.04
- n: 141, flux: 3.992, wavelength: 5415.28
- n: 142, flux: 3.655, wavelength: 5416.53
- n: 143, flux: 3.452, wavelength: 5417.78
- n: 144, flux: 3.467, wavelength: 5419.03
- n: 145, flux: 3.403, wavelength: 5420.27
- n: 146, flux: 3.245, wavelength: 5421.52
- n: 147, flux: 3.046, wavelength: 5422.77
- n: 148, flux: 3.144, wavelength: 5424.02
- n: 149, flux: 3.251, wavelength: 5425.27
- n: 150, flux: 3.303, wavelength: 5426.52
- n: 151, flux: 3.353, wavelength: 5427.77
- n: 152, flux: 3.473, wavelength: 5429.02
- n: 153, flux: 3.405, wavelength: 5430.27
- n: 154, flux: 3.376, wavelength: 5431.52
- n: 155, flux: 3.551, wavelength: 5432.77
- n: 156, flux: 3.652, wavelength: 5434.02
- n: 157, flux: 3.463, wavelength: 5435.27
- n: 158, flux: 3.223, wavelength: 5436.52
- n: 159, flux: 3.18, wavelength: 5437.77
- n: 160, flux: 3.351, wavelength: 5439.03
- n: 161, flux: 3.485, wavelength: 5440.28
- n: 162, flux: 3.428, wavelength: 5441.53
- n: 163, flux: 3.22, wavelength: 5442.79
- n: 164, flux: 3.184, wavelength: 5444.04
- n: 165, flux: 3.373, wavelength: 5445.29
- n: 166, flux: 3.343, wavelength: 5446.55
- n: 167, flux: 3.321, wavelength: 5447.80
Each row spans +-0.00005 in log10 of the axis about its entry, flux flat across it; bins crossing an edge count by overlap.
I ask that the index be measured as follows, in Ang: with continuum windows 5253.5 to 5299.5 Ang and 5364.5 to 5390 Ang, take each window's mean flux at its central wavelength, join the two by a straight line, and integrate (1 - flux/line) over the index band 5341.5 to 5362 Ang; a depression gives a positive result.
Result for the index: -0.6 Ang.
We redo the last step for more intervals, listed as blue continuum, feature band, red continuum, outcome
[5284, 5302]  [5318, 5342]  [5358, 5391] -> 1.2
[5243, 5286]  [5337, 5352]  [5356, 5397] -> 0.4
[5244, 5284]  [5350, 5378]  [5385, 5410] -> -2.4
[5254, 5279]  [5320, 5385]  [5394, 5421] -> -3.8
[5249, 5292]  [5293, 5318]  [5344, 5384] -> -0.9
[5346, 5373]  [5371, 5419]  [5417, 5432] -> 1.1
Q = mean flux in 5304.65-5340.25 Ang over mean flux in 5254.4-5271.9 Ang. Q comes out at 1.07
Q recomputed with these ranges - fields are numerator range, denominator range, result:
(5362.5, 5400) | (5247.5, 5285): 1.03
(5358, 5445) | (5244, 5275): 1.06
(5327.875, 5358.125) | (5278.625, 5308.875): 0.94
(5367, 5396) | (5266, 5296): 1.01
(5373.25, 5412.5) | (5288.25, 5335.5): 0.95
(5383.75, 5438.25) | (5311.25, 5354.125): 0.98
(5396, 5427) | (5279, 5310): 0.91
